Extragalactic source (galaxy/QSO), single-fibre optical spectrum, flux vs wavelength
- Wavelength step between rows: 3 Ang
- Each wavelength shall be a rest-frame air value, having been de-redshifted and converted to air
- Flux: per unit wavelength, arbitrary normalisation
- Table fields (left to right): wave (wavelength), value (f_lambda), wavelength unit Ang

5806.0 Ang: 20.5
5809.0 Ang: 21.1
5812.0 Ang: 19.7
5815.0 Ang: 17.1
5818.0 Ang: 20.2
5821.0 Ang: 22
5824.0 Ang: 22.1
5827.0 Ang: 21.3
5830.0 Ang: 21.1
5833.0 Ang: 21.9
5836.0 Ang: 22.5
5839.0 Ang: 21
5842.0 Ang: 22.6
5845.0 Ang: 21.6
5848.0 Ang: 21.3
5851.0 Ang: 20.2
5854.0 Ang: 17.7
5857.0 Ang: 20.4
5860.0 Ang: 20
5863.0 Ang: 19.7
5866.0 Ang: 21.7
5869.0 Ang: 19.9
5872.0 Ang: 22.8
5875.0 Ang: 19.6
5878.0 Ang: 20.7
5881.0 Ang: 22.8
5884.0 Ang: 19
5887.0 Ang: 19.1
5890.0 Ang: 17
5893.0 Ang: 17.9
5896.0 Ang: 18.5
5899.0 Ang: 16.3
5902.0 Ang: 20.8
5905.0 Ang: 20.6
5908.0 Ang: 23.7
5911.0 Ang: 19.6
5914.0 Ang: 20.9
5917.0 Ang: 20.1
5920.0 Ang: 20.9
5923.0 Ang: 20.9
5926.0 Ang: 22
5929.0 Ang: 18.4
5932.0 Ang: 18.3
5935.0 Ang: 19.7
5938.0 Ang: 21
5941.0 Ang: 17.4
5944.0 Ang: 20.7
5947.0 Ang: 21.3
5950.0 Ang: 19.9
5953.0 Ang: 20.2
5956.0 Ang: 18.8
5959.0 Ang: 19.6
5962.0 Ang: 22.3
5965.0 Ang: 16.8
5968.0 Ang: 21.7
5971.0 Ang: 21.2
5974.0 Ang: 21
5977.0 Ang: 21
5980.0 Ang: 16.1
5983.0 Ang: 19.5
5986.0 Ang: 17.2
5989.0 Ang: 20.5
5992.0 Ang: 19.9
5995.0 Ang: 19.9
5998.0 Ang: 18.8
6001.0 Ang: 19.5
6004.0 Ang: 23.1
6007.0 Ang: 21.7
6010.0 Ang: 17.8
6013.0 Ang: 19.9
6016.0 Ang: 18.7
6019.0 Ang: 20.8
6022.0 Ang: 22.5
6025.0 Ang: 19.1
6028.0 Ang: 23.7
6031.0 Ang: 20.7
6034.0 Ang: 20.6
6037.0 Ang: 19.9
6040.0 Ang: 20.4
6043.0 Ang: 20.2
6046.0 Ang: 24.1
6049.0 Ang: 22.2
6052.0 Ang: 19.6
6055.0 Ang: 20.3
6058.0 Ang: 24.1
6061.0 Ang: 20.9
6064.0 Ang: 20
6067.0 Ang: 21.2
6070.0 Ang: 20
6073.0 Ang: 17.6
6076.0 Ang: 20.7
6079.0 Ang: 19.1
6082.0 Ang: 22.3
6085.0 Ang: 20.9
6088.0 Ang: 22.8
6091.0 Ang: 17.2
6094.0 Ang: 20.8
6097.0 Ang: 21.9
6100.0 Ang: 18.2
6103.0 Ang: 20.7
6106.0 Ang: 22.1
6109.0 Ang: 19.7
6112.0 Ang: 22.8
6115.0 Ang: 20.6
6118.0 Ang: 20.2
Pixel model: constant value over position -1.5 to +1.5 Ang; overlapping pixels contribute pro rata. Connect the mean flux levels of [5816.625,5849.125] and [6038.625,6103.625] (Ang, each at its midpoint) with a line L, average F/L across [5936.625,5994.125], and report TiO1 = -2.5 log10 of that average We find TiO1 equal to 0.07 mag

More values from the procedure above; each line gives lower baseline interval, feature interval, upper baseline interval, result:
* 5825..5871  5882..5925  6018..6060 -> 0.07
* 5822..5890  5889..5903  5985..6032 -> 0.15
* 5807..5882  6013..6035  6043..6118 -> 0.00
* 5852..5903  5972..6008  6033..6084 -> 0.03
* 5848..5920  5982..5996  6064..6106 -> 0.04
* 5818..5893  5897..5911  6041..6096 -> 0.03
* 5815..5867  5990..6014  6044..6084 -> 0.04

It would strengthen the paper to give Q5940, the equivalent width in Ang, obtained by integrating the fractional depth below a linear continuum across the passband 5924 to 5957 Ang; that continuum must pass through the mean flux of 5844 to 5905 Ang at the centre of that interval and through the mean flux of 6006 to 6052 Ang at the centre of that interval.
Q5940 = 0.7 Ang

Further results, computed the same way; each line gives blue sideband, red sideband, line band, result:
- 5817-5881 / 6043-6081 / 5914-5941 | 1.15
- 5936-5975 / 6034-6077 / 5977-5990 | 1.13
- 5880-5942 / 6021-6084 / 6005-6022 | 0.39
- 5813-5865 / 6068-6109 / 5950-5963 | 0.28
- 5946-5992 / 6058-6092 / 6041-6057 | -0.82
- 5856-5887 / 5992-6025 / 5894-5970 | 1.51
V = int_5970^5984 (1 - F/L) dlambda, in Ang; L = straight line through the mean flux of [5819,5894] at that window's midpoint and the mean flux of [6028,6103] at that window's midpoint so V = 0.7 Ang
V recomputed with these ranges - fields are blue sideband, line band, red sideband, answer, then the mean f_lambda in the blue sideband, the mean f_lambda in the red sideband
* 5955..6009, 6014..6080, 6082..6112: -1.3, 19.9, 20.7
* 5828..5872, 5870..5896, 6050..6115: 1.3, 20.9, 20.6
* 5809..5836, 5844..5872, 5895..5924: 0.3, 20.8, 20.2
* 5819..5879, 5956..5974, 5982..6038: 0.2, 21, 20.2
